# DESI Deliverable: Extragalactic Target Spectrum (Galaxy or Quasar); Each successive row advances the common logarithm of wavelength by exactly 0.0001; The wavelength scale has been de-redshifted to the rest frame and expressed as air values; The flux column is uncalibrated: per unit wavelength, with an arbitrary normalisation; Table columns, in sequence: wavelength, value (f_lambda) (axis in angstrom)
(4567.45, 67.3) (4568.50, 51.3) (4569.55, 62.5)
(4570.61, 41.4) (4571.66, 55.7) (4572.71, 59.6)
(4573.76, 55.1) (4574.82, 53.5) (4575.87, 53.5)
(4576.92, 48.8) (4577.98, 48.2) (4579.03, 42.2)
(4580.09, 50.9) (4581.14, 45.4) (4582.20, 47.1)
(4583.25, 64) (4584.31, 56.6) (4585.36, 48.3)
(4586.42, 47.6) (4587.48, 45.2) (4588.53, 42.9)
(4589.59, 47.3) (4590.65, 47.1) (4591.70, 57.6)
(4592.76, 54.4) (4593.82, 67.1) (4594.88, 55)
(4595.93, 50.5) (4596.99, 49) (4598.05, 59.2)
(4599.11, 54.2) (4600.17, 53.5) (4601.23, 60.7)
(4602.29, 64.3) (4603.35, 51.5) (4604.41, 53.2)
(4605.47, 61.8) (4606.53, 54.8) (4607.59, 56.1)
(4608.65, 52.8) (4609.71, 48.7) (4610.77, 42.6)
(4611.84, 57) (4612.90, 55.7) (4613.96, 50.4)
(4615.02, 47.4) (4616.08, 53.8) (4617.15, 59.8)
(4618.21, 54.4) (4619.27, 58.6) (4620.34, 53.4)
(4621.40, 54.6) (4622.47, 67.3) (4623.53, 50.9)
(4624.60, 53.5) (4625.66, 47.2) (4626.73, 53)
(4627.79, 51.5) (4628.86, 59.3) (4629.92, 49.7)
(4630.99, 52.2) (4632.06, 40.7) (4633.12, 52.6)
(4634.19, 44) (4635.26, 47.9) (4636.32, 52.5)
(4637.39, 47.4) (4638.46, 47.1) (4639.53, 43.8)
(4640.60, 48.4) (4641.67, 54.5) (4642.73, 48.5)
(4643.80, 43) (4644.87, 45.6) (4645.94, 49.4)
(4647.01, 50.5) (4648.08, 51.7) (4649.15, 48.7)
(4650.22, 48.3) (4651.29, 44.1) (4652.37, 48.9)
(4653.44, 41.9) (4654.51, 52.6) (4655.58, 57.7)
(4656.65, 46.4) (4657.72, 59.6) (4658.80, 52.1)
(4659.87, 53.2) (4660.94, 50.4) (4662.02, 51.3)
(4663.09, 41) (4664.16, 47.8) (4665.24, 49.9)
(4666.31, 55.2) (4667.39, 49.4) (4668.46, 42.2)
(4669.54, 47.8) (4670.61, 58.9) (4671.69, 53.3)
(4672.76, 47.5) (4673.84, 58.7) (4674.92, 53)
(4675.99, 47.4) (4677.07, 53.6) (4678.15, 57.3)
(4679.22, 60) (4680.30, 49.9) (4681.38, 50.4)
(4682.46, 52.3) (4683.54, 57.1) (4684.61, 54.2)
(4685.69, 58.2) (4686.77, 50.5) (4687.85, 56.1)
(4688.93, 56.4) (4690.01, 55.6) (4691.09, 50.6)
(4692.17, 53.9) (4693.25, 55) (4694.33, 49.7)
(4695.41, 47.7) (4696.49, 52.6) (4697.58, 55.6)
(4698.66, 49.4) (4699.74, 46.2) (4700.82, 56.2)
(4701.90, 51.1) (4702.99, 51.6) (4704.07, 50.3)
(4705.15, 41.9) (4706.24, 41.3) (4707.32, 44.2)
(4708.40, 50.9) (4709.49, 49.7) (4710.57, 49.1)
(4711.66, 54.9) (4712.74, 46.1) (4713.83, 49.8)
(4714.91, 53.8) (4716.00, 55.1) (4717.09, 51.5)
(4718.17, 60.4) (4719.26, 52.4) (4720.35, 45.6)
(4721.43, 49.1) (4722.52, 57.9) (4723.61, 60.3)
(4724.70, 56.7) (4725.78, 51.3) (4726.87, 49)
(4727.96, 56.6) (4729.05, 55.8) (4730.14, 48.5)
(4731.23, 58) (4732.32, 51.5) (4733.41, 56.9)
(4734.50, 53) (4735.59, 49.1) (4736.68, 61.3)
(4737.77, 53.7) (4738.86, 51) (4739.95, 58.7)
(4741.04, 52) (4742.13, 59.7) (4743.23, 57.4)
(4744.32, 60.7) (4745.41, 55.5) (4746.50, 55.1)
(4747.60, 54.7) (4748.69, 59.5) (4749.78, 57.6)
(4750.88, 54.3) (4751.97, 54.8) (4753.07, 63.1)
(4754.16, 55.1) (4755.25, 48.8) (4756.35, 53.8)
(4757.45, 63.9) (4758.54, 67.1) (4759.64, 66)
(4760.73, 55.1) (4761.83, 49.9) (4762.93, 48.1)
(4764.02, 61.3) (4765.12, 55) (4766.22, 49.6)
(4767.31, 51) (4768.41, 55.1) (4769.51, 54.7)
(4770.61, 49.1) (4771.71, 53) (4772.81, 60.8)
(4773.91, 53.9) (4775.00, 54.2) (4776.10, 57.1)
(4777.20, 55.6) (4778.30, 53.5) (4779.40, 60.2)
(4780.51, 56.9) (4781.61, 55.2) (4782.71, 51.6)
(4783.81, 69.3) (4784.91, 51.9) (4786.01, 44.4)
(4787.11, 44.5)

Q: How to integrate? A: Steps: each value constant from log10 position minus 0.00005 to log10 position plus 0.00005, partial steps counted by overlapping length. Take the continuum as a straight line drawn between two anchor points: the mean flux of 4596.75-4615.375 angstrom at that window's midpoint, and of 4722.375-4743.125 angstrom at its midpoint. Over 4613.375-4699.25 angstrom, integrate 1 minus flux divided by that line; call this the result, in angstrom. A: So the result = 4.6 angstrom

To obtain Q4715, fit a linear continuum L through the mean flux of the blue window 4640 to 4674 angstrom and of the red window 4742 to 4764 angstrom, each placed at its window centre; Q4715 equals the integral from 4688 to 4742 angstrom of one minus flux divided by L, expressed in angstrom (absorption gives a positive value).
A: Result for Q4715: 1.9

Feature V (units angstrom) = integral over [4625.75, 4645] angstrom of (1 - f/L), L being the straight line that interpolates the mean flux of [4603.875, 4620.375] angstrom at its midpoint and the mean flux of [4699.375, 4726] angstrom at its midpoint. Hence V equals 1.5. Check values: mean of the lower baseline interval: 53.8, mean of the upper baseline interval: 51.1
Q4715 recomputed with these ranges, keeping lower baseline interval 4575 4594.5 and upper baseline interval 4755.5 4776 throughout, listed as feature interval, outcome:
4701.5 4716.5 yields 1.35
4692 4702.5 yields 0.42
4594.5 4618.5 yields -1.29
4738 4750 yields -0.31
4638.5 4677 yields 2.16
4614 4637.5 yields -0.21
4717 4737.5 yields 0.22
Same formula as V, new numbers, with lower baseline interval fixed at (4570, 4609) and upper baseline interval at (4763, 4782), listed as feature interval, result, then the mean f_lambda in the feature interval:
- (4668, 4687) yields 0.3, 53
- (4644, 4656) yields 1.1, 48.8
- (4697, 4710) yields 1.2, 49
